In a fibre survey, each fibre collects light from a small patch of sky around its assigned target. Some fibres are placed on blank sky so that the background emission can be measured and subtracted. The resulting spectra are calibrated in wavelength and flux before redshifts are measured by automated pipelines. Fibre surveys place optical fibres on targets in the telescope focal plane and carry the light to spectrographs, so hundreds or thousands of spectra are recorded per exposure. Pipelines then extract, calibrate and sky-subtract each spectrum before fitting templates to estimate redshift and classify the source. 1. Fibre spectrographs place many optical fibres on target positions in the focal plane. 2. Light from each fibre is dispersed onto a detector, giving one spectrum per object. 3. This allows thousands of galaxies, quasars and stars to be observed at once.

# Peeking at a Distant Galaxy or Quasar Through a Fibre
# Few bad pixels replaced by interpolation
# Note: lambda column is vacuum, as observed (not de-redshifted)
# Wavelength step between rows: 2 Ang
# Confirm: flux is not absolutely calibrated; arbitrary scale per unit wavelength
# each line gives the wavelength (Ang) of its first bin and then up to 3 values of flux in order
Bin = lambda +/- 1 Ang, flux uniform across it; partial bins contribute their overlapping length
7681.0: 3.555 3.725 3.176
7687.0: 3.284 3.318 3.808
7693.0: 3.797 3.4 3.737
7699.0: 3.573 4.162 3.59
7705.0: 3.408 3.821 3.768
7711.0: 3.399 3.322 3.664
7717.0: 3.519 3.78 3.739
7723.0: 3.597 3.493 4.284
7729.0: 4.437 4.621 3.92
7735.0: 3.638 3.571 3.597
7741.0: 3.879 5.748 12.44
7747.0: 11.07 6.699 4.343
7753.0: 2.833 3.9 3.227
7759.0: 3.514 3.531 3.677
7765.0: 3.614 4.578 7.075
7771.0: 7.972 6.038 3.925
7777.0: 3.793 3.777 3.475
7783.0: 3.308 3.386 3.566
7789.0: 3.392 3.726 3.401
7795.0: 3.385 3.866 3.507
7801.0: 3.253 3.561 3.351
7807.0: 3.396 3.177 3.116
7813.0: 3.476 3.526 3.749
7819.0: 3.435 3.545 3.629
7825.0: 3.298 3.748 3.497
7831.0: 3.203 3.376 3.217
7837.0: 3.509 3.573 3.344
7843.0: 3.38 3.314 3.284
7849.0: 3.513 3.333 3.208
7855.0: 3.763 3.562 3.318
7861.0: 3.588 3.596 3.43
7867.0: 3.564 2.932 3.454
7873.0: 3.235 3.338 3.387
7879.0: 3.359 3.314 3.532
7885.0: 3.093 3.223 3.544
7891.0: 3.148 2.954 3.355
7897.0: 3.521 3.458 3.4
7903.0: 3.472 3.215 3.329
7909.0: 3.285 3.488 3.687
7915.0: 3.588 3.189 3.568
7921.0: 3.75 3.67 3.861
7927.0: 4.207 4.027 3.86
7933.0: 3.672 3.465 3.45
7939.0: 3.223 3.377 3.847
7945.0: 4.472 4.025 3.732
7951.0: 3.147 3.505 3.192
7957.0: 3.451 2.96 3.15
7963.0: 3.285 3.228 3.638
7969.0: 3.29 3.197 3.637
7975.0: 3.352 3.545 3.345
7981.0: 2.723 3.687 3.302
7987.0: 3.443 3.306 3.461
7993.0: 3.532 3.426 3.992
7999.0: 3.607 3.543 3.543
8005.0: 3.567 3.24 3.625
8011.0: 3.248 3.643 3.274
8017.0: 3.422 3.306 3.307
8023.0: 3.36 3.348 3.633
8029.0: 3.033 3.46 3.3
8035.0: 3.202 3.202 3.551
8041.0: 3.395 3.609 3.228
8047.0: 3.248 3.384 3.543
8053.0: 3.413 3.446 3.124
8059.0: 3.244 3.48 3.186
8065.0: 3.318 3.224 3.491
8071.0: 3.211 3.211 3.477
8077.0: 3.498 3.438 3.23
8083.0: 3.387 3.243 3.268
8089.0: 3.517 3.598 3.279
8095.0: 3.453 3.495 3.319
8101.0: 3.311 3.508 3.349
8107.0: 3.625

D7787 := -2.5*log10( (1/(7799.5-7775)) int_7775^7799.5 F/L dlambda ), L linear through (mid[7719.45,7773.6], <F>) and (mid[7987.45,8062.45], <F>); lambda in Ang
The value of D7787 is 0.30 mag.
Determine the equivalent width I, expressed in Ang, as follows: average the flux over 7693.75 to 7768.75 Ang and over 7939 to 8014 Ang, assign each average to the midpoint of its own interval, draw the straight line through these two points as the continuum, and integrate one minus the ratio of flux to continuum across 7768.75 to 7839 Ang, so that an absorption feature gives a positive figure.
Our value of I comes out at 5.6 Ang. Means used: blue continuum 4.33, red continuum 3.46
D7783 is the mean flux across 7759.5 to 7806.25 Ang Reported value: 4.04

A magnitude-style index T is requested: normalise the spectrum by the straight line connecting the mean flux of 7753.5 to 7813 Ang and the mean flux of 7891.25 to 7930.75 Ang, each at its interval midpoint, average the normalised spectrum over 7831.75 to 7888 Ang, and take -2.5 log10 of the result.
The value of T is 0.090 mag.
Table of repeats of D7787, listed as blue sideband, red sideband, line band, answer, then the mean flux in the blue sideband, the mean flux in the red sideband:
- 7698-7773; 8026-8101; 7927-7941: 0.053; 4.53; 3.36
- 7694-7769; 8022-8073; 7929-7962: 0.035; 4.34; 3.34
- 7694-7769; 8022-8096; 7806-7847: 0.184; 4.34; 3.36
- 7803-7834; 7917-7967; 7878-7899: 0.066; 3.44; 3.58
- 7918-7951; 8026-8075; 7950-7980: 0.097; 3.74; 3.34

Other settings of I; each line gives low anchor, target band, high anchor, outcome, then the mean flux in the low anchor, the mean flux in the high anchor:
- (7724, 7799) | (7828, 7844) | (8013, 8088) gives 3.2 Ang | 4.55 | 3.35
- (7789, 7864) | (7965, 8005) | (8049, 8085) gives -0.8 Ang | 3.45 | 3.35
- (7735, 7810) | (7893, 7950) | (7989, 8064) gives 3.4 Ang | 4.44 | 3.41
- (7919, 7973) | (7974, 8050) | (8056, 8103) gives 1.2 Ang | 3.57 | 3.35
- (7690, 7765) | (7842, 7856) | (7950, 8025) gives 1.7 Ang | 4.28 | 3.39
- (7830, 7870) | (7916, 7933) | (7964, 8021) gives -1.7 Ang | 3.4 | 3.43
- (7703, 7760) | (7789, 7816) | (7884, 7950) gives 4.4 Ang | 4.46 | 3.55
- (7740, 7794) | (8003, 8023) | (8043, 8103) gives 1.3 Ang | 4.81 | 3.36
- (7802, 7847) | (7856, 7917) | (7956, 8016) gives 0.8 Ang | 3.42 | 3.41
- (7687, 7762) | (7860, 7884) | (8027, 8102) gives 2.9 Ang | 4.26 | 3.36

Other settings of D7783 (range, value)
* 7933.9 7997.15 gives 3.44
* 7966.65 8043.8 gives 3.42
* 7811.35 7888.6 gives 3.42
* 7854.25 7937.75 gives 3.47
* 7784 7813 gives 3.44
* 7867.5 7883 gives 3.31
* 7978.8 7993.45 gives 3.34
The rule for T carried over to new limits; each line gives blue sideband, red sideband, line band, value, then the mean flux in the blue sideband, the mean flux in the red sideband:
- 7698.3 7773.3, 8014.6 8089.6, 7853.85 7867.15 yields 0.15 mag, 4.54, 3.35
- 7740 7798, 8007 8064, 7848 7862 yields 0.23 mag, 4.73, 3.36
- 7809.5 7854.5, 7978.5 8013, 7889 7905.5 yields 0.03 mag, 3.42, 3.45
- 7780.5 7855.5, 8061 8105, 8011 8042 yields 0.01 mag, 3.44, 3.37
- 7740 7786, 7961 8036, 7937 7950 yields 0.01 mag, 5.03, 3.4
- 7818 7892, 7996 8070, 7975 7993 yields 0.01 mag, 3.4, 3.4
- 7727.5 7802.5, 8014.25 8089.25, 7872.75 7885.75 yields 0.21 mag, 4.52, 3.35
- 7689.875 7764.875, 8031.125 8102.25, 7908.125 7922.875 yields 0.07 mag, 4.27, 3.36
